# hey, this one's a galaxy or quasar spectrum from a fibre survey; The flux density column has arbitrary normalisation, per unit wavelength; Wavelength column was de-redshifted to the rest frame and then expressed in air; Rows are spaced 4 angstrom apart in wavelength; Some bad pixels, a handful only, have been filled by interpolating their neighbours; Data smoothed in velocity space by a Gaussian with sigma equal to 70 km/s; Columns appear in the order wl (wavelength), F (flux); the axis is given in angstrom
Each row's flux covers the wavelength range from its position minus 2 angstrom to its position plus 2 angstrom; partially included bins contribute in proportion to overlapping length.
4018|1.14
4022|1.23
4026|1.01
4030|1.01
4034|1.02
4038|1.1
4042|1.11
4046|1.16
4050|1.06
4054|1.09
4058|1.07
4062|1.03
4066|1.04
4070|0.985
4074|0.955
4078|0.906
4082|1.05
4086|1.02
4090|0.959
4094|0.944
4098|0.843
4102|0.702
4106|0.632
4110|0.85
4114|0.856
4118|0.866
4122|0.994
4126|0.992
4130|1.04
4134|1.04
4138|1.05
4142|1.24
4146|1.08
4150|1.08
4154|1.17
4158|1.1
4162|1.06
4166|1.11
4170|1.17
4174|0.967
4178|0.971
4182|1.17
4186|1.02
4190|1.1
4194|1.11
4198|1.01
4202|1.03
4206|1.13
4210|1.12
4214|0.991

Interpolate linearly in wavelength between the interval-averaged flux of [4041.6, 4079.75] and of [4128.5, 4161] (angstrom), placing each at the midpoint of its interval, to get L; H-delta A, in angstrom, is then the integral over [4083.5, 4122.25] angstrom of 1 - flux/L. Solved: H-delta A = 7.5 angstrom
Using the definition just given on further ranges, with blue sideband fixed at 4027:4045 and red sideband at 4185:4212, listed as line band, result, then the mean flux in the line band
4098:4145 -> 6.1 angstrom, 0.932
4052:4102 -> 4.1 angstrom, 0.979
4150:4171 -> -0.8 angstrom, 1.12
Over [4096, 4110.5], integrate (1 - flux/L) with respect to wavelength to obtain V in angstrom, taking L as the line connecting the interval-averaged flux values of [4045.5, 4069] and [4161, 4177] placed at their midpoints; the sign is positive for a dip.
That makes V 4.4 angstrom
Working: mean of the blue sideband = 1.07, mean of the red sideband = 1.07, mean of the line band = 0.747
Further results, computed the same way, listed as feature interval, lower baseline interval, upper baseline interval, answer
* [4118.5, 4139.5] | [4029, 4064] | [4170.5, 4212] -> 1.1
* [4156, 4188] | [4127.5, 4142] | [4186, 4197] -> 0.2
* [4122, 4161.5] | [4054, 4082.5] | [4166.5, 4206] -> -1.4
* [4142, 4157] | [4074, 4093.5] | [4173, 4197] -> -1.4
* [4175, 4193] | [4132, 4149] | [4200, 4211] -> 0.5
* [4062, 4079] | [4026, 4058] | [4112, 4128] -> 0.6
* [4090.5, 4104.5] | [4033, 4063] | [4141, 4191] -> 3.2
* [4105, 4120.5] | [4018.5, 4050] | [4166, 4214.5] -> 3.8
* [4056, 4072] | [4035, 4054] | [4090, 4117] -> -0.4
